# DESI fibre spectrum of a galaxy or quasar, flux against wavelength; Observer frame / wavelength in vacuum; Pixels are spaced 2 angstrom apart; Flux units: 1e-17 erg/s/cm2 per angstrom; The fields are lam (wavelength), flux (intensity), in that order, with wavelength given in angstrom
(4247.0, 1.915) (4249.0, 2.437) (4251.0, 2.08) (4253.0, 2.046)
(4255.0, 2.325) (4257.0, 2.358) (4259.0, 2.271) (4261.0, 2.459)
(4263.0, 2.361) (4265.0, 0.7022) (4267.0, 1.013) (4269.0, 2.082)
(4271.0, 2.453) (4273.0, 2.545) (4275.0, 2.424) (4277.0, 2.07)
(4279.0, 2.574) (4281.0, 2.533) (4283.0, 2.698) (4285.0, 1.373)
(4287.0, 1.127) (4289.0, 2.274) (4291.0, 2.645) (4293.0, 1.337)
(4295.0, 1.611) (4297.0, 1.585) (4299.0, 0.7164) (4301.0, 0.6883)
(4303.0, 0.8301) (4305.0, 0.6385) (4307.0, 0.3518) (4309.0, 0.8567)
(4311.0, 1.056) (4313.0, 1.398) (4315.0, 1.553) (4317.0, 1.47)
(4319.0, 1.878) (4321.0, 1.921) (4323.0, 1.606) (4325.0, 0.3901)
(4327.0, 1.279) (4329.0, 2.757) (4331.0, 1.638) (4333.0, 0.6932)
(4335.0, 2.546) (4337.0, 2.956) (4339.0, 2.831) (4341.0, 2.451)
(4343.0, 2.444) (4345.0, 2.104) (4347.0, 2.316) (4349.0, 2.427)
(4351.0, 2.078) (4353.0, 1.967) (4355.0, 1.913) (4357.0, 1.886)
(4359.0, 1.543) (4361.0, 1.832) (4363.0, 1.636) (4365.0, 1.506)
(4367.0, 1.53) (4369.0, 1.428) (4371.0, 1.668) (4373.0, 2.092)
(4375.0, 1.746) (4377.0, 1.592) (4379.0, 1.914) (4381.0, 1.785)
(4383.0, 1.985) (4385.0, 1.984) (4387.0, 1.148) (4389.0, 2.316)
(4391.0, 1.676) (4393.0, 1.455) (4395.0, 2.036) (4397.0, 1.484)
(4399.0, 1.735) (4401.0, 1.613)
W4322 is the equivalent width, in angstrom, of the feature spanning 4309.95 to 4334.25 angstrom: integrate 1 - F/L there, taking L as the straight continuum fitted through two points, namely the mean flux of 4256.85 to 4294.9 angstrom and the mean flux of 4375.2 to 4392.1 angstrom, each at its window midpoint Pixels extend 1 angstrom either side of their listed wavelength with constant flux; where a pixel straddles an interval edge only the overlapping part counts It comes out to 5.8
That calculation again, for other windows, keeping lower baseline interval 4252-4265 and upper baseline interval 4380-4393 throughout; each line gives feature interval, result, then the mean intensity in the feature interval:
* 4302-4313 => 6.6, 0.806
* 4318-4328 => 2.9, 1.41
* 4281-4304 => 5.6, 1.58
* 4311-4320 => 2.2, 1.52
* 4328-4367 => -3.2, 2.07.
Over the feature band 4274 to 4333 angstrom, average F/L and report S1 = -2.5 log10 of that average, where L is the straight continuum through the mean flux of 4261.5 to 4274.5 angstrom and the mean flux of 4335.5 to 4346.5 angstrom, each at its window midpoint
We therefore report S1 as 0.37 mag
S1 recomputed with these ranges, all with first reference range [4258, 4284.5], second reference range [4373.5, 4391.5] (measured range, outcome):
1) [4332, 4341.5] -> -0.18 mag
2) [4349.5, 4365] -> 0.03 mag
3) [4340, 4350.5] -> -0.21 mag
